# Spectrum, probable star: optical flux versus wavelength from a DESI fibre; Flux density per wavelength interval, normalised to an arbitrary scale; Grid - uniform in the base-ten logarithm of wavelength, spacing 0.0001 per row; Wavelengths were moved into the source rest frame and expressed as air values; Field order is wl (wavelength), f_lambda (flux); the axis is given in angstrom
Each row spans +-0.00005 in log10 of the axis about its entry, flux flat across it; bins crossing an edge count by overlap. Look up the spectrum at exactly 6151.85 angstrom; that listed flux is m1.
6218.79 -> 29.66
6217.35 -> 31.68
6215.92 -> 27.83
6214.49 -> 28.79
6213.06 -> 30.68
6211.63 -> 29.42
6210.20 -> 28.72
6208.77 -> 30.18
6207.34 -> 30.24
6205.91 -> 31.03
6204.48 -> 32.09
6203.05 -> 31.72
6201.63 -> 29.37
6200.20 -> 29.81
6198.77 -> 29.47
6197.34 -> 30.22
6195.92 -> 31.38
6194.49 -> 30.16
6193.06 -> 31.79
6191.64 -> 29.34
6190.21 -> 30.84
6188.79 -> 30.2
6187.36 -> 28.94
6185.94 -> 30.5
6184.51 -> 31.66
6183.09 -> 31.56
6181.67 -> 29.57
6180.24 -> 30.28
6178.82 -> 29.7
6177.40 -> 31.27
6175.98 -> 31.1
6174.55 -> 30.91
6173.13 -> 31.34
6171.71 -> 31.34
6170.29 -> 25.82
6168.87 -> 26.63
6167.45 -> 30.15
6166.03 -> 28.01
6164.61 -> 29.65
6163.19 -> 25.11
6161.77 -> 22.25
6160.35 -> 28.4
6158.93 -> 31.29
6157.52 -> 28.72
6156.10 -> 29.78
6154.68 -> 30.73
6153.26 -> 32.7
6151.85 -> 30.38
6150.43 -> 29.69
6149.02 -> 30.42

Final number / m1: 30.38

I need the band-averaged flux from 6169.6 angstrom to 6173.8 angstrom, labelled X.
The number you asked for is 29.5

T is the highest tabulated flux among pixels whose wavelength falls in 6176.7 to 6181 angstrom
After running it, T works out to 31.27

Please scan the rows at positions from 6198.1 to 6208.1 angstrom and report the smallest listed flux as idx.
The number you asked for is 29.37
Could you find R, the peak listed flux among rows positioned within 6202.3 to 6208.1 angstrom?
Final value 32.09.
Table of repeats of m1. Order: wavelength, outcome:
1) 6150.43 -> 29.69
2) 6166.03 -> 28.01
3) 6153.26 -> 32.7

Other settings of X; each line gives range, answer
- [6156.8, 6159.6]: 30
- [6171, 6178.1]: 31.2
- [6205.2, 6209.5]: 30.5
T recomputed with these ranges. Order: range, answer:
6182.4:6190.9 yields 31.66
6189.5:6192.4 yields 30.84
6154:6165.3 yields 31.29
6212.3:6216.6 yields 30.68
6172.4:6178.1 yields 31.34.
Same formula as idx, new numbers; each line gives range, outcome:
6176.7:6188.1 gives 28.94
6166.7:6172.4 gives 25.82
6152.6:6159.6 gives 28.72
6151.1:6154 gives 30.38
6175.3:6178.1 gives 31.1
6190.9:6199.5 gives 29.34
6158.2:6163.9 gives 22.25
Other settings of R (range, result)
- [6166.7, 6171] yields 30.15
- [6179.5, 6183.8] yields 31.56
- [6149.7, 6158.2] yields 32.7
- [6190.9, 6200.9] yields 31.79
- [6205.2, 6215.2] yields 31.03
